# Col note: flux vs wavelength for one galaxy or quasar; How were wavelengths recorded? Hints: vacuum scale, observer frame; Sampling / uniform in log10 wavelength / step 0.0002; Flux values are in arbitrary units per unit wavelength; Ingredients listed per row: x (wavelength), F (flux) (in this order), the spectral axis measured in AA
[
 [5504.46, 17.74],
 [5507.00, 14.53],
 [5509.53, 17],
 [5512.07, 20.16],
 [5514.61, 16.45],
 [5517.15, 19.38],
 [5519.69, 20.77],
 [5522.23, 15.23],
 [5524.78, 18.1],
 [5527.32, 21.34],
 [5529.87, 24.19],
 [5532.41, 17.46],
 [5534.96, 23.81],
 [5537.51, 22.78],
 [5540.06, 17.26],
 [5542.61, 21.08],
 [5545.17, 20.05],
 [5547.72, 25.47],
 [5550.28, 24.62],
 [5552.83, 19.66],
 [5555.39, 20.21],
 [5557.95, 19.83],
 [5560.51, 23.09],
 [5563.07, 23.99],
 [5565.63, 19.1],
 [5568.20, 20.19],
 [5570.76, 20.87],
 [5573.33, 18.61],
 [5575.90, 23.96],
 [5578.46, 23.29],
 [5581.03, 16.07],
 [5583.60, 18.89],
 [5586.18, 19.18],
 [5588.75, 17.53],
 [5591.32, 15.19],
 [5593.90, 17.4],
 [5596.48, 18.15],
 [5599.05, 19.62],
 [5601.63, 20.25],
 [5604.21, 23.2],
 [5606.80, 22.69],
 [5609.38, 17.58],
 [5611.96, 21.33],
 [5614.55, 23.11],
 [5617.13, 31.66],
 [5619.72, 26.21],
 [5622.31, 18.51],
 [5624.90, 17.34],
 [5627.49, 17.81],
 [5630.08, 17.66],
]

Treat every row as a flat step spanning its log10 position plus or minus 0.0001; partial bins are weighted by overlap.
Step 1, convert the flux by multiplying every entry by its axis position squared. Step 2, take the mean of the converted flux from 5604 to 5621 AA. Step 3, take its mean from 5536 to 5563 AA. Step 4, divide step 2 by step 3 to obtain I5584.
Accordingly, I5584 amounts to 1.1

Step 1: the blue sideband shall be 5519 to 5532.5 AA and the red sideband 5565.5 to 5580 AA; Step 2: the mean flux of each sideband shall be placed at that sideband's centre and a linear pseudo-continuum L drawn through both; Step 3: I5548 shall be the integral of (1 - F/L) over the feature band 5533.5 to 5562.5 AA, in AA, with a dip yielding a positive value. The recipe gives -1.9 AA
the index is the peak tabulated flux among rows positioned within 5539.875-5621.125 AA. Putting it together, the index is 31.66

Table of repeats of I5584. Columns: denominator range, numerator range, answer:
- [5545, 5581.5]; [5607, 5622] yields 1.12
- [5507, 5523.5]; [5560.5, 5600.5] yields 1.12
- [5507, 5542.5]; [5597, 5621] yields 1.21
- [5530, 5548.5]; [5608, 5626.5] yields 1.08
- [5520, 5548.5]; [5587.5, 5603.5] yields 0.91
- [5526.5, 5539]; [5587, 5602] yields 0.84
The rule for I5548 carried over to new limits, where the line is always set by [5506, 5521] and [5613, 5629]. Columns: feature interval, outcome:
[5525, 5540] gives -1.92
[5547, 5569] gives -2.09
